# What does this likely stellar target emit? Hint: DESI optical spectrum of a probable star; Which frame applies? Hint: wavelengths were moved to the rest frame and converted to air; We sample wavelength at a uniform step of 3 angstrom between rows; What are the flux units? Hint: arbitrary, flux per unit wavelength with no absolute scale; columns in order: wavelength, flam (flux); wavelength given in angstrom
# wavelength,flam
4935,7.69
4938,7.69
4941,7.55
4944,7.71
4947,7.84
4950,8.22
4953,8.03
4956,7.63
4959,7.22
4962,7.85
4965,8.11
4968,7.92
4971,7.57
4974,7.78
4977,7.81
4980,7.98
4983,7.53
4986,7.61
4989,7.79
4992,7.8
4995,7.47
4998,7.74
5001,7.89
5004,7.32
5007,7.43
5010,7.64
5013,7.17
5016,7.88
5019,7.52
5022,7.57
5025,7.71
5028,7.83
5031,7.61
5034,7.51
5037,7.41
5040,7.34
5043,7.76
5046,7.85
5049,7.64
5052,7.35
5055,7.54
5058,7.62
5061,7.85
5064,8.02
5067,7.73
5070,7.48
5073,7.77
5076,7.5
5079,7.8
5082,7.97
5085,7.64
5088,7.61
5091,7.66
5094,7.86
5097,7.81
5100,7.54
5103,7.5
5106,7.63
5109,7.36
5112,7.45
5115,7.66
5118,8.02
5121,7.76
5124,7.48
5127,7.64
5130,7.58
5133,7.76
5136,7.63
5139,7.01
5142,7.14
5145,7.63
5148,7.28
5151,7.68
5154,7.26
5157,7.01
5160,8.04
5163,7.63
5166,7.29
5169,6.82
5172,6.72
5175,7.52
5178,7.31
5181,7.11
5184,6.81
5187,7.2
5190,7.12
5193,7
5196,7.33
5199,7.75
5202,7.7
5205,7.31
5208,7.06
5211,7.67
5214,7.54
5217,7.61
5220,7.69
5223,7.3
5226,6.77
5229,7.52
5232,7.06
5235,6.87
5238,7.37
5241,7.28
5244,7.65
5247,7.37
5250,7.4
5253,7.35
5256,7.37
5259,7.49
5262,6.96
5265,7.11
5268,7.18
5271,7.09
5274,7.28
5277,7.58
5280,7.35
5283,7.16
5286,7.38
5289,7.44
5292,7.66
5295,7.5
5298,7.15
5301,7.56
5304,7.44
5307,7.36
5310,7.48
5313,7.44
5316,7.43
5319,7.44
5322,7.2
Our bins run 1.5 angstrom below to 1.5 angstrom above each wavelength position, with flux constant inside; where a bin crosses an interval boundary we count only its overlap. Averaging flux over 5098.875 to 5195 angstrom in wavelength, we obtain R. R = 7.39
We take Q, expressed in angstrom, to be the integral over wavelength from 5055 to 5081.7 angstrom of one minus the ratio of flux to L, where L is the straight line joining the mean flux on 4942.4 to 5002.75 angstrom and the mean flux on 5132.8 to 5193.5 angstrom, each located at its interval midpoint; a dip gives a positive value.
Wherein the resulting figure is -0.7 angstrom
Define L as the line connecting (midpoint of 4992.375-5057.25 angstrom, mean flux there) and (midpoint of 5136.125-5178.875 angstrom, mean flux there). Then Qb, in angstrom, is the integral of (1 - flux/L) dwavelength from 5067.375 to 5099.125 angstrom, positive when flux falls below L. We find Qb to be -1.02 angstrom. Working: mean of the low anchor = 7.58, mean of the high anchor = 7.32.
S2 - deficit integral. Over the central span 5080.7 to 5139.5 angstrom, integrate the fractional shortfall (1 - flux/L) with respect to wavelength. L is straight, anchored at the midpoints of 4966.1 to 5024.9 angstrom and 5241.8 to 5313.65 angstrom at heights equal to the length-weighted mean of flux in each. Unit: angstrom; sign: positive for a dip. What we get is -0.8 angstrom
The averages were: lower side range 7.66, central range 7.64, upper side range 7.36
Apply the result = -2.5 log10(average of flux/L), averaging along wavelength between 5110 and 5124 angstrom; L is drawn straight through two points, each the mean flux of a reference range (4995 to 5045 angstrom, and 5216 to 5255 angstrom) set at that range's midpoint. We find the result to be -0.03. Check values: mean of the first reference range 7.58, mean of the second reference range 7.32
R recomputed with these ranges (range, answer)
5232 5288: 7.29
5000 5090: 7.63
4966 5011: 7.69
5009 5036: 7.6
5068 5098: 7.71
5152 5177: 7.29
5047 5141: 7.64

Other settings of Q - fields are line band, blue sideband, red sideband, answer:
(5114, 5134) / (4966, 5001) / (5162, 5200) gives -1.0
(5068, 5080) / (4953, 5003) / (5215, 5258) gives -0.1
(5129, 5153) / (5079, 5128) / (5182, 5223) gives 0.3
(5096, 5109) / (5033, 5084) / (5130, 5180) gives -0.1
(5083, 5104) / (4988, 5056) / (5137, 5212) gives -0.6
